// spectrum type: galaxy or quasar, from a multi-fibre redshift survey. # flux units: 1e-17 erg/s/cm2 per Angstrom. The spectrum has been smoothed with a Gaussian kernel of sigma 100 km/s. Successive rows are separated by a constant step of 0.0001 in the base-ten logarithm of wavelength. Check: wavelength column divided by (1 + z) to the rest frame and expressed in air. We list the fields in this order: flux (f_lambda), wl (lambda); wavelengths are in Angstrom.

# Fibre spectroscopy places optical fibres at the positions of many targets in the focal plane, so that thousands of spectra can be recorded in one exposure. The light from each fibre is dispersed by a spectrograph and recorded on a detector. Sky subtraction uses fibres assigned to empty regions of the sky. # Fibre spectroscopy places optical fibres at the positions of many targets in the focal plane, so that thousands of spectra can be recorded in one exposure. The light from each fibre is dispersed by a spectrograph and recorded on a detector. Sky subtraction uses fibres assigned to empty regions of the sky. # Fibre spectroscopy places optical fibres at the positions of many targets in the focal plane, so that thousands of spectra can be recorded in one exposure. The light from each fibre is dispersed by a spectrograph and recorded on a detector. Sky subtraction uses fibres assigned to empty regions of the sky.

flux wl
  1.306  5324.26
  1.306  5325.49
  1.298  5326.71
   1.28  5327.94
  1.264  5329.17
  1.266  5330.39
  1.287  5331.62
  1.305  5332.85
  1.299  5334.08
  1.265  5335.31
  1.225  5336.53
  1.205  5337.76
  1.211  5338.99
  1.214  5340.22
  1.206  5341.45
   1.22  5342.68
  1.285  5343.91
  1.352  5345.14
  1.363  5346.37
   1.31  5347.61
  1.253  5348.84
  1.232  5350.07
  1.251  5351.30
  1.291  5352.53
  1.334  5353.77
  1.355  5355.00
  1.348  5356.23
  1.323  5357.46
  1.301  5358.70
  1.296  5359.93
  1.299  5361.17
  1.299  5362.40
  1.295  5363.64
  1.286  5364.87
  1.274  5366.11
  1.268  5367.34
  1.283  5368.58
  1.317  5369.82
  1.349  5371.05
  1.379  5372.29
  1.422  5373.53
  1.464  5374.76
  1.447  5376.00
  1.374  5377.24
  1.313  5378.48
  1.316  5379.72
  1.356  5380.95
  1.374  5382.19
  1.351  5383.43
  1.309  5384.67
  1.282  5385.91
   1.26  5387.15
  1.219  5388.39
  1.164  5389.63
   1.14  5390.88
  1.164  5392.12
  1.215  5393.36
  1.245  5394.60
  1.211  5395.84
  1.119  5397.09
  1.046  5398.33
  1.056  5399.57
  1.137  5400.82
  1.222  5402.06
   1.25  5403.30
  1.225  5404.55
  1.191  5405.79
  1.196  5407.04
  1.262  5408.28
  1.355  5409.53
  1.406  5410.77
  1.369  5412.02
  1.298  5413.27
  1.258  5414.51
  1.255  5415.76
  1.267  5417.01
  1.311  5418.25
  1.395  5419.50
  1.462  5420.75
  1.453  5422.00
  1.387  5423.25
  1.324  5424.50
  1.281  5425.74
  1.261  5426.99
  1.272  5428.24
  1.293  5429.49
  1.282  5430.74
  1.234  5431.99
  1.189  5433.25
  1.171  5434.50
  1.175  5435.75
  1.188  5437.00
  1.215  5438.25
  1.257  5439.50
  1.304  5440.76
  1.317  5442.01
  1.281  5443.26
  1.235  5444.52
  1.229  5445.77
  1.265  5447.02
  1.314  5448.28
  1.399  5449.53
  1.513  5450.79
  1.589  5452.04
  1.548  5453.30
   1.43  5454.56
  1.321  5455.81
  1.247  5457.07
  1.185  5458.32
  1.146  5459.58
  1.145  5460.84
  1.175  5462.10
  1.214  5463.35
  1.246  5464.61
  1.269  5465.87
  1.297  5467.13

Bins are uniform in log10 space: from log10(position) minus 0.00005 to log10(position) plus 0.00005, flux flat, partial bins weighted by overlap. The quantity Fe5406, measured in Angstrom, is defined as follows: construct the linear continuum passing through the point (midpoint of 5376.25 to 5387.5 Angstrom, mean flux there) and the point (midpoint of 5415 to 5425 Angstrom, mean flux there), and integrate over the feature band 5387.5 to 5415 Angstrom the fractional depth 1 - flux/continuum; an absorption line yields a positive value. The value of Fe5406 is 2.6 Angstrom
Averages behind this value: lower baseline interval 1.33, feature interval 1.22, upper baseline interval 1.35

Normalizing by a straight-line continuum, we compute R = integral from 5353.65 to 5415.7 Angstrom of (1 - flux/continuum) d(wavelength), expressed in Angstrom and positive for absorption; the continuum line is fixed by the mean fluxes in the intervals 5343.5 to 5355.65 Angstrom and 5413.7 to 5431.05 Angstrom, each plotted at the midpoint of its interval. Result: 1.5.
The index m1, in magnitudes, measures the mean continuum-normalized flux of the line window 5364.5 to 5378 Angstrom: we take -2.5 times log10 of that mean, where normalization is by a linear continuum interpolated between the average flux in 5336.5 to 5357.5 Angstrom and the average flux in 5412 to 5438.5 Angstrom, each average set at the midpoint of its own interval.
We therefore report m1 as -0.06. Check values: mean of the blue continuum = 1.28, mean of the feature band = 1.35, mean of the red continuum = 1.29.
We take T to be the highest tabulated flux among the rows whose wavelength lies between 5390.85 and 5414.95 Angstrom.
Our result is 1.406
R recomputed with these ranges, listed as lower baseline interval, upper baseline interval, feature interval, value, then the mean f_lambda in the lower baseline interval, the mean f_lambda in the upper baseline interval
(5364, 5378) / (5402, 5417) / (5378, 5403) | 1.7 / 1.35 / 1.28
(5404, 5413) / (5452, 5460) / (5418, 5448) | 0.7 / 1.29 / 1.34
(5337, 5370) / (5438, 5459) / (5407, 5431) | -0.1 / 1.28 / 1.33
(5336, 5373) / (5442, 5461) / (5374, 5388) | -0.5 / 1.29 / 1.33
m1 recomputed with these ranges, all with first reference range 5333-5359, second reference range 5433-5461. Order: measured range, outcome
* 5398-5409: 0.09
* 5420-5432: -0.03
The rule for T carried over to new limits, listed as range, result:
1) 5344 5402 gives 1.464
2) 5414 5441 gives 1.462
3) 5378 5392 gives 1.374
